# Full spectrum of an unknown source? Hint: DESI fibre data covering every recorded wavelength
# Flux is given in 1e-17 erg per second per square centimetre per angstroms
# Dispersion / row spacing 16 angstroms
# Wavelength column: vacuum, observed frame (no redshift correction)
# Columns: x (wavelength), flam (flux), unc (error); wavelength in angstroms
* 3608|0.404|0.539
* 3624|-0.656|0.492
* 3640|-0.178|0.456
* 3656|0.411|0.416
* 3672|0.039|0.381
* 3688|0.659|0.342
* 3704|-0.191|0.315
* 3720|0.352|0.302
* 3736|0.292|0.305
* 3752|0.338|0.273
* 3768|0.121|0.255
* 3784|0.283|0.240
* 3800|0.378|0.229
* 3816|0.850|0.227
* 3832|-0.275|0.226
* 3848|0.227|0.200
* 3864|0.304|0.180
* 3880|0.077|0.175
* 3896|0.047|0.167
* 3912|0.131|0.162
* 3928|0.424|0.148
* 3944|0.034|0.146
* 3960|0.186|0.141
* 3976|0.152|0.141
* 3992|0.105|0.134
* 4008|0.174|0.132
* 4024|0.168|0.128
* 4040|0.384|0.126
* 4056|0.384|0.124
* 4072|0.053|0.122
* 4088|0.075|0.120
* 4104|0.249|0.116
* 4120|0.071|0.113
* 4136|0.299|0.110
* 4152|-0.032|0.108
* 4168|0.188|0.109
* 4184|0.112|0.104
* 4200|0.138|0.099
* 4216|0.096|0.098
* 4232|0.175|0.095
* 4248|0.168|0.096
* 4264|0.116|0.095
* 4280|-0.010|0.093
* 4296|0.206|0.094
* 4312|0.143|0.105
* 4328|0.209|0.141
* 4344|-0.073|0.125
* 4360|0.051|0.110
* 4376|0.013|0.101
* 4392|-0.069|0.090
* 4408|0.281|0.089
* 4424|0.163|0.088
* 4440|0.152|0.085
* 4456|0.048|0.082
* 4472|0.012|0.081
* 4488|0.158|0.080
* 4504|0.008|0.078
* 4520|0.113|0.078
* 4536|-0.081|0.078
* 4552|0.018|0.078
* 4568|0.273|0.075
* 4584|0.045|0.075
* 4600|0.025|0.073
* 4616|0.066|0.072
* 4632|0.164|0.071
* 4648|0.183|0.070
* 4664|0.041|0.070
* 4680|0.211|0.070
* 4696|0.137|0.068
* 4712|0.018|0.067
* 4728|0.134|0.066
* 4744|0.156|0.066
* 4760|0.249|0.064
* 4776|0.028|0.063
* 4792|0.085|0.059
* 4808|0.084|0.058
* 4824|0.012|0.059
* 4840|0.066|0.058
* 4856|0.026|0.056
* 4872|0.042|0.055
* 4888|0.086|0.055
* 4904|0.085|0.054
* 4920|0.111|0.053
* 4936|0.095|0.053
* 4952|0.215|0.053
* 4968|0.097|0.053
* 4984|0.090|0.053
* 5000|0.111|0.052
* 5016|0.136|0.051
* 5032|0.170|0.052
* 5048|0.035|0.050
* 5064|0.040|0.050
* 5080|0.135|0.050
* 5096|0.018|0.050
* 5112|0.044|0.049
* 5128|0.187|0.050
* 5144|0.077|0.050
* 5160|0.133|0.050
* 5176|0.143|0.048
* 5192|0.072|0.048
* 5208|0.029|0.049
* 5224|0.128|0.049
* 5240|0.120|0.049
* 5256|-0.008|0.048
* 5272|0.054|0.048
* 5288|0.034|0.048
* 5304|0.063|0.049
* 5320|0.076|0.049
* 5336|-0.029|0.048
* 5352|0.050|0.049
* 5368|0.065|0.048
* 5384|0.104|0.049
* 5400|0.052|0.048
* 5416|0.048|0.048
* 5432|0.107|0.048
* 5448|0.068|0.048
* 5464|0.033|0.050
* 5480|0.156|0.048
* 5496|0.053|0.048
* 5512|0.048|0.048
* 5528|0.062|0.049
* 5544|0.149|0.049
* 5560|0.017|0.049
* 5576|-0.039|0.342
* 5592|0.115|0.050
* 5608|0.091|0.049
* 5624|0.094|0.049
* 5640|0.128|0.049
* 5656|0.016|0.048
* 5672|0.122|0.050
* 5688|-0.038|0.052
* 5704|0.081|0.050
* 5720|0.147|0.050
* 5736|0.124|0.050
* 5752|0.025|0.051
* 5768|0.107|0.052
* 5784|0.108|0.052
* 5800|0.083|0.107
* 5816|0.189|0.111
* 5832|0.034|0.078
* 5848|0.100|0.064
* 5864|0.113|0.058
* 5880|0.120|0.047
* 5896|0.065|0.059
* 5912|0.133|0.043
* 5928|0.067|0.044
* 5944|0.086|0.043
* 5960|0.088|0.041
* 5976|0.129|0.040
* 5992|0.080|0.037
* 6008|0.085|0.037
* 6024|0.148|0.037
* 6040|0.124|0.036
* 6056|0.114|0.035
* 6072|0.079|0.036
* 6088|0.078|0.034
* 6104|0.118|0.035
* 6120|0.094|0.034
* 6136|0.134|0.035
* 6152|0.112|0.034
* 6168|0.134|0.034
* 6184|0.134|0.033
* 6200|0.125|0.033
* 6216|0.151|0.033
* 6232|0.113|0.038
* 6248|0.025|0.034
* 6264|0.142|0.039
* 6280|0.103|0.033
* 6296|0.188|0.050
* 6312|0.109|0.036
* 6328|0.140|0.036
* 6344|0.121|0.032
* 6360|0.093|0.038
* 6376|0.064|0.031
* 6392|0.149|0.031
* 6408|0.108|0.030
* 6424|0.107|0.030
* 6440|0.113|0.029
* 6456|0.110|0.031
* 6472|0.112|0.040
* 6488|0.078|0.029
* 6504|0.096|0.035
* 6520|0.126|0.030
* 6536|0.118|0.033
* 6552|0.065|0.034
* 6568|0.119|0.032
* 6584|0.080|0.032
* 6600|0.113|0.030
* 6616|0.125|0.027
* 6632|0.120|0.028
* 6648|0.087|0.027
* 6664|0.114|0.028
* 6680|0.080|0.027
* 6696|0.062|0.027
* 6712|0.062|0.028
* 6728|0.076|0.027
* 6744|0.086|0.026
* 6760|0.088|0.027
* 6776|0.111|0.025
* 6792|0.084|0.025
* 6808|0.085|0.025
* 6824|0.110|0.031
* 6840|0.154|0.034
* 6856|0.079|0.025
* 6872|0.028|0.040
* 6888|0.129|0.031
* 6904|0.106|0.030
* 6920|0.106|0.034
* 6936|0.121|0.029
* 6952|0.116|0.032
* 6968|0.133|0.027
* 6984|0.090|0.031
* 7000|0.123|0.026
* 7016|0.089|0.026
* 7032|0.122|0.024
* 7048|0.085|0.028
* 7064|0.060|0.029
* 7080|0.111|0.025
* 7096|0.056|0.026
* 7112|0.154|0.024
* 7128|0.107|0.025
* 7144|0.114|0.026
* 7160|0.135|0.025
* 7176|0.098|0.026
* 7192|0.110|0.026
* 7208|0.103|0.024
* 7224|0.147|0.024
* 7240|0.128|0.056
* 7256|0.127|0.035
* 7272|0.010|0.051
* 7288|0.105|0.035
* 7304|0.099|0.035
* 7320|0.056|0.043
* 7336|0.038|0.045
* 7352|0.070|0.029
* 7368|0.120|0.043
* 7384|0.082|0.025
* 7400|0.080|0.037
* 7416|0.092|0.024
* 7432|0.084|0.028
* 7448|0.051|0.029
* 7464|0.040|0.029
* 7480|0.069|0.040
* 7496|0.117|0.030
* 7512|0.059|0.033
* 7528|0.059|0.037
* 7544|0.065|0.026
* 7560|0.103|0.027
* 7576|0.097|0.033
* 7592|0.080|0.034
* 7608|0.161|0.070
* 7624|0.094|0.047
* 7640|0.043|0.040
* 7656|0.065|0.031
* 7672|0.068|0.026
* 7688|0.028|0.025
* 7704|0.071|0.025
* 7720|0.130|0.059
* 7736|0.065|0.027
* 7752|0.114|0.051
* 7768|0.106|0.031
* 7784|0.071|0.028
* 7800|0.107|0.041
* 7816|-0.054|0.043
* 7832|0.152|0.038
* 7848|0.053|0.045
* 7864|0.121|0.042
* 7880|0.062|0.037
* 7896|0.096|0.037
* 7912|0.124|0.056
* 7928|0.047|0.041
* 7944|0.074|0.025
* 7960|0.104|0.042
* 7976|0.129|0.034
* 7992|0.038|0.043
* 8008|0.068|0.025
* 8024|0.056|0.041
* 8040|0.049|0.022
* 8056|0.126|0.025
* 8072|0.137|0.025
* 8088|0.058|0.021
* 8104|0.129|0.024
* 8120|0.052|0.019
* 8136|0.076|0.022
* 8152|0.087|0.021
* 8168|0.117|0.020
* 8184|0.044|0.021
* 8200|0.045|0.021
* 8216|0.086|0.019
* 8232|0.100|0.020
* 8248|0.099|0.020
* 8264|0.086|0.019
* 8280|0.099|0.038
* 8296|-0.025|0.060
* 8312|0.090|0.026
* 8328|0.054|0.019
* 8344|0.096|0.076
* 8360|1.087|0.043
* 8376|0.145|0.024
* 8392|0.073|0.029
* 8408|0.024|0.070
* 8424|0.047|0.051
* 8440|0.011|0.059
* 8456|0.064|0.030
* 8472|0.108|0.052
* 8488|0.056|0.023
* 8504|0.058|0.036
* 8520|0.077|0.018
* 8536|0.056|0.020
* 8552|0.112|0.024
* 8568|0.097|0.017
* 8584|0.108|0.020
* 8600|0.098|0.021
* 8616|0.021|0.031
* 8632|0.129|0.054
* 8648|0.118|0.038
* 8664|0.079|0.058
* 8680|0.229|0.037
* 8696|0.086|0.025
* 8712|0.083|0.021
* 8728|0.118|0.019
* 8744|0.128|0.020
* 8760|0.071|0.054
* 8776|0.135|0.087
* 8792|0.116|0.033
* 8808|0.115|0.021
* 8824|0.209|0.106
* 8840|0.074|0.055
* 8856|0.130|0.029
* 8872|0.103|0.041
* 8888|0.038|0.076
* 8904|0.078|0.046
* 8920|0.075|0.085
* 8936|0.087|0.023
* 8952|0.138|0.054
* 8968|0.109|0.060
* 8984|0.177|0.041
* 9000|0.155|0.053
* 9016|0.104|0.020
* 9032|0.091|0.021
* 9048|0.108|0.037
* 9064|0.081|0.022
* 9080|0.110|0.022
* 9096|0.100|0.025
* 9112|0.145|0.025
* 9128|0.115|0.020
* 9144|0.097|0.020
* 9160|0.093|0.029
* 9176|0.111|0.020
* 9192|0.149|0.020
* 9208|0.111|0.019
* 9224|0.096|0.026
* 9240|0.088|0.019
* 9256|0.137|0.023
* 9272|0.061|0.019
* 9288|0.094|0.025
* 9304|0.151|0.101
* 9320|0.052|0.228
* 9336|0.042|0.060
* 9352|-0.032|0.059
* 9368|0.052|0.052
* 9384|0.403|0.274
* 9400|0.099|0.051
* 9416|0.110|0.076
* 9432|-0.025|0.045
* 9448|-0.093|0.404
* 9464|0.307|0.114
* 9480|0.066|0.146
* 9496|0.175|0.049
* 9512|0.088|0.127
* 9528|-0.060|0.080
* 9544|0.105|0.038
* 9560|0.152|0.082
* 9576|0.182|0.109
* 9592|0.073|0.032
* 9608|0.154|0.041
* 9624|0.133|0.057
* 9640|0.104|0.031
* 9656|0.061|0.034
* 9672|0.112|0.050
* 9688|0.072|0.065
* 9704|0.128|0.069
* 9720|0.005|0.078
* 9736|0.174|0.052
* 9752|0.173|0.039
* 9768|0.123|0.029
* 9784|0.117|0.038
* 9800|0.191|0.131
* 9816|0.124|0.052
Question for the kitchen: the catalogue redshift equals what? 1.242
